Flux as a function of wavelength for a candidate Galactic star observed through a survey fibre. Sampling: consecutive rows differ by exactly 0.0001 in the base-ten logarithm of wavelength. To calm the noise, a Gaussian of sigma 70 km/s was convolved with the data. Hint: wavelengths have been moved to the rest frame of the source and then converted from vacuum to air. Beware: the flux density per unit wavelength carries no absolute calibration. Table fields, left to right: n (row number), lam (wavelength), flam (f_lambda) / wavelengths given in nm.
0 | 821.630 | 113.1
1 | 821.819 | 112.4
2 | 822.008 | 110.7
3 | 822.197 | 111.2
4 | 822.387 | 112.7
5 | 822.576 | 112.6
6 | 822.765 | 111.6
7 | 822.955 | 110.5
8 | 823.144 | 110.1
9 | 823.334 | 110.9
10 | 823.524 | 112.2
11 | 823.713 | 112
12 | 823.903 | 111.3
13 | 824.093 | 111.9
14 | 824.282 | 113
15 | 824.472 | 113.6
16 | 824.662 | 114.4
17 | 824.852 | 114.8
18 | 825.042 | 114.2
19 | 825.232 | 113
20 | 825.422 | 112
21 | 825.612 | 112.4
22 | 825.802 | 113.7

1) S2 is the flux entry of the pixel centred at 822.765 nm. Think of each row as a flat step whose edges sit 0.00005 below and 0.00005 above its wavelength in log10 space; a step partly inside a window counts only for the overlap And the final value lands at 111.6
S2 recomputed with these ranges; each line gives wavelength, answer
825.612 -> 112.4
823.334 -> 110.9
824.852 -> 114.8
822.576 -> 112.6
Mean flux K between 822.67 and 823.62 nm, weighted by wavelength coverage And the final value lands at 111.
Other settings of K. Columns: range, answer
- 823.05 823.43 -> 110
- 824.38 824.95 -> 114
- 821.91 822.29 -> 111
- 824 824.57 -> 113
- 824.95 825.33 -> 114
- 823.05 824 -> 111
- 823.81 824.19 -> 112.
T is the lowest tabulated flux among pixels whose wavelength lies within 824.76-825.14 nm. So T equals 114.2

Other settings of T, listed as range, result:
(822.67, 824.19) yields 110.1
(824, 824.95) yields 111.9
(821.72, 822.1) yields 110.7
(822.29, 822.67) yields 112.6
